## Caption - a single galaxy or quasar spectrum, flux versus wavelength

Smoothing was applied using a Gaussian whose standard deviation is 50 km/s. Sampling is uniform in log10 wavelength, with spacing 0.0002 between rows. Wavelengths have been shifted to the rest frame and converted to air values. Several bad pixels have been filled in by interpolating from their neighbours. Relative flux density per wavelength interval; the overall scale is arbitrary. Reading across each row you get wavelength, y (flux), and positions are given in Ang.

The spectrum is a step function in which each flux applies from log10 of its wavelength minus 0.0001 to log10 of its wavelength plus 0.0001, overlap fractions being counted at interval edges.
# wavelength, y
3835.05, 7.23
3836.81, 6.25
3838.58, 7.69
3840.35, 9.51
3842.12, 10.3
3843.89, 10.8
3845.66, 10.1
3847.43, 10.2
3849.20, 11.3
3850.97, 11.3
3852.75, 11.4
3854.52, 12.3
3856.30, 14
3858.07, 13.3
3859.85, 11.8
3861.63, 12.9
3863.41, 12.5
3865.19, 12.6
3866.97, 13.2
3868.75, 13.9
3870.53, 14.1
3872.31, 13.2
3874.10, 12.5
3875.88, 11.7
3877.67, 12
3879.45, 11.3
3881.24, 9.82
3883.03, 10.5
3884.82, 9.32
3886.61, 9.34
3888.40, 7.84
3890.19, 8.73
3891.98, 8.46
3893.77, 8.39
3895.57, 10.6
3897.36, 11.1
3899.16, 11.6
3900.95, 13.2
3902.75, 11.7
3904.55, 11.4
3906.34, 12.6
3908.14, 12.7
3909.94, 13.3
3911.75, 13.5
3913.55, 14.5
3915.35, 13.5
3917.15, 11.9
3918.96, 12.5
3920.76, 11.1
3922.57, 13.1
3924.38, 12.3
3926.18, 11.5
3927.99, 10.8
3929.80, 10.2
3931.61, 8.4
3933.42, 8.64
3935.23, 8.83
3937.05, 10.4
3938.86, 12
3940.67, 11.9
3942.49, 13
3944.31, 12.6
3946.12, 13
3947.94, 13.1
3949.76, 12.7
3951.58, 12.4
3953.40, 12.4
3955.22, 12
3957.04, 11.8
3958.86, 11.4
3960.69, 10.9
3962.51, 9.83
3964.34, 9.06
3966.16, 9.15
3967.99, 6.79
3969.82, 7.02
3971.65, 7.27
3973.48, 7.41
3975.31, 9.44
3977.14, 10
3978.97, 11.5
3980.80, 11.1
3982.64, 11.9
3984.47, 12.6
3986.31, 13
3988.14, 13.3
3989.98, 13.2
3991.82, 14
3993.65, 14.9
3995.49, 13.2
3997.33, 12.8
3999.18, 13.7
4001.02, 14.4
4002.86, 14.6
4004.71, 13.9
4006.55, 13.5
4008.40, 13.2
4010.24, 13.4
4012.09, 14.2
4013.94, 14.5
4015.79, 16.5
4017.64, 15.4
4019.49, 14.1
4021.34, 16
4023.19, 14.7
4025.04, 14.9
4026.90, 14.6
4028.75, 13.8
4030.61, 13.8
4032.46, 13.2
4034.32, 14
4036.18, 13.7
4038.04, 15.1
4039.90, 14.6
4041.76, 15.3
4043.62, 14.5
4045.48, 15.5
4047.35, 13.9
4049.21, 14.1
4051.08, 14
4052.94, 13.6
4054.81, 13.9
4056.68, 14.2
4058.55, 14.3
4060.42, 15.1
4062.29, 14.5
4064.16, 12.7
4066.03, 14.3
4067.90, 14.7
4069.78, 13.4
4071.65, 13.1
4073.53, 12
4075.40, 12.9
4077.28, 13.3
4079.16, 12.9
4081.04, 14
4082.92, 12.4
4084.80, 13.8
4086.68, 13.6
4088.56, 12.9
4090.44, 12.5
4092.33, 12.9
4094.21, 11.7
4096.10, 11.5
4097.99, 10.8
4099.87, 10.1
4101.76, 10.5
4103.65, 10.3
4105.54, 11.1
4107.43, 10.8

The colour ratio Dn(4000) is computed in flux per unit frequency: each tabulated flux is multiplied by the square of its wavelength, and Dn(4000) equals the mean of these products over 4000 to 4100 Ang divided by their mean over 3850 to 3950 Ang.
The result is 1.3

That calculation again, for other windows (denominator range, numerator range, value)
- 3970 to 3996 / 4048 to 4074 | 1.26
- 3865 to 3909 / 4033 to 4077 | 1.36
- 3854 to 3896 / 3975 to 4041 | 1.28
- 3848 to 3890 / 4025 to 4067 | 1.32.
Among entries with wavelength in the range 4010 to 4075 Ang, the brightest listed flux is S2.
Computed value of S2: 16.5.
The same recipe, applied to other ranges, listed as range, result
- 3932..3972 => 13.1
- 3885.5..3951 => 14.5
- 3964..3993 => 14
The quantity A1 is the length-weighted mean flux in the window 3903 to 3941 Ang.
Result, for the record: 11.7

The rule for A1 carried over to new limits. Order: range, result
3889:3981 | 11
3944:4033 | 12.5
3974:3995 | 12.2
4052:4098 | 13.3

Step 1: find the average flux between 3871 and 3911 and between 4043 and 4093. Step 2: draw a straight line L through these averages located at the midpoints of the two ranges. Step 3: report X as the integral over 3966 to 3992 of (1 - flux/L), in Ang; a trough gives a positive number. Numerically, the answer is 4.0 Ang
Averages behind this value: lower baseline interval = 11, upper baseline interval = 13.7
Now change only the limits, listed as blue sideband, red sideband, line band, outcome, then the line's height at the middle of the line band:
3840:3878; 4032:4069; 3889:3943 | 5.8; 12.7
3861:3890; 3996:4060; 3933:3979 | 8.6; 13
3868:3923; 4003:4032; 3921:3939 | 2.6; 12.4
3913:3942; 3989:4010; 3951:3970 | 3.2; 12.4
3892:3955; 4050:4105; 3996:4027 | -4.8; 12.4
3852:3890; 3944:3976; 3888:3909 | 1.1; 11.4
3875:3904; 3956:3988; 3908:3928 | -4.6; 10.3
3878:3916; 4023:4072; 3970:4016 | 2.0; 13.1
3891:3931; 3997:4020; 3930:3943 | 2.2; 12.4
